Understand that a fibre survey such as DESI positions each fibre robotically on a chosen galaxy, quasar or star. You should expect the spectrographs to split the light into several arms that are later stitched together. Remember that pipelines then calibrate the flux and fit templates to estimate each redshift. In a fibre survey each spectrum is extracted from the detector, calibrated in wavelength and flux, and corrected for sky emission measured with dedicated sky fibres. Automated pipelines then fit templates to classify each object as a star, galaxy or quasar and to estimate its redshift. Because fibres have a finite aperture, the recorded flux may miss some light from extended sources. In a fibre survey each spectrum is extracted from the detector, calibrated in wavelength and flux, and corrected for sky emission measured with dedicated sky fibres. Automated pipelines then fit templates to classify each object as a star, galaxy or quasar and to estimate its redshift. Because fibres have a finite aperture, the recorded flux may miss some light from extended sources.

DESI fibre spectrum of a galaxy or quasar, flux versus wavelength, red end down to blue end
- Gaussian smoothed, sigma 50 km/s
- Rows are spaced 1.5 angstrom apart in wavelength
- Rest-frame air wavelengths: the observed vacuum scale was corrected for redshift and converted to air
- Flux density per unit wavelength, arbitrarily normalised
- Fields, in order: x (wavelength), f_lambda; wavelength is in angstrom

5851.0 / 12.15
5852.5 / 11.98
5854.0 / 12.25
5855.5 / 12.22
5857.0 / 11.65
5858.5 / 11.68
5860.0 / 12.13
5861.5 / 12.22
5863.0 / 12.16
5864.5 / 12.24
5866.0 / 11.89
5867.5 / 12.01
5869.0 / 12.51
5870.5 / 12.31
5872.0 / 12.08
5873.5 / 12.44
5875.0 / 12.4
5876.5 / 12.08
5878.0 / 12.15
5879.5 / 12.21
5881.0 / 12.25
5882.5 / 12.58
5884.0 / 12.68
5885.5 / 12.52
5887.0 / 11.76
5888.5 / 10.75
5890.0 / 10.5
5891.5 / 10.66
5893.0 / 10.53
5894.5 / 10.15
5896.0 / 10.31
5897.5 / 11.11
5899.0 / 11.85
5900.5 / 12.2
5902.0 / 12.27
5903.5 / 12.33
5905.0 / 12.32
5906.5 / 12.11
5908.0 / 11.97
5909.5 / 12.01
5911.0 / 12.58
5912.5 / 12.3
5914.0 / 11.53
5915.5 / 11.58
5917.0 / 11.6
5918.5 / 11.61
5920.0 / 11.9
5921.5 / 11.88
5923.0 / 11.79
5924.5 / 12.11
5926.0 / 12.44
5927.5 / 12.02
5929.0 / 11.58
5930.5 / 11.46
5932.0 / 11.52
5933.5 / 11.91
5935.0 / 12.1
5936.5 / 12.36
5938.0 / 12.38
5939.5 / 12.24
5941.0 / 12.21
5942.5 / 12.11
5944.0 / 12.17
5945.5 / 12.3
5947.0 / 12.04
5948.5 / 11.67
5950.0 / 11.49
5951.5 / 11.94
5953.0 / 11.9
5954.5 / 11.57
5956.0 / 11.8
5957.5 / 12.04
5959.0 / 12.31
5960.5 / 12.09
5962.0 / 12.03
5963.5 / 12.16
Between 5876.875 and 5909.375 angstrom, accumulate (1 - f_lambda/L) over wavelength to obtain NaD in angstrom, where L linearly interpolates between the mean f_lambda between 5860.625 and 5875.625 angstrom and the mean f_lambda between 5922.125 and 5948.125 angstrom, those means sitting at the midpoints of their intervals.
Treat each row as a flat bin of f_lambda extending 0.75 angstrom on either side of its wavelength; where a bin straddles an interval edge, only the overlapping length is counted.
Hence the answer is 1.2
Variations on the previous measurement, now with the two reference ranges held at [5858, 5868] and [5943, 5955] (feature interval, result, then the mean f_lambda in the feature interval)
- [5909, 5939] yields 0.02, 11.9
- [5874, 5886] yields -0.33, 12.4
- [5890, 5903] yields 0.95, 11.1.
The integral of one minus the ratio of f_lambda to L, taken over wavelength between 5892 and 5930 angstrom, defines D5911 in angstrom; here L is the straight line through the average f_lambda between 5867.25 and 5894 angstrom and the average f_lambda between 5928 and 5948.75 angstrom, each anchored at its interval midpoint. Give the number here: 0.6 angstrom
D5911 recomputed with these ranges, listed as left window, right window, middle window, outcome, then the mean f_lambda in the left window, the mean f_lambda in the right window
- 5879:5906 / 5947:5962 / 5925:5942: -0.3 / 11.6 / 11.9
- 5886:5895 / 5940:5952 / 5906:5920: -0.8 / 10.8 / 12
